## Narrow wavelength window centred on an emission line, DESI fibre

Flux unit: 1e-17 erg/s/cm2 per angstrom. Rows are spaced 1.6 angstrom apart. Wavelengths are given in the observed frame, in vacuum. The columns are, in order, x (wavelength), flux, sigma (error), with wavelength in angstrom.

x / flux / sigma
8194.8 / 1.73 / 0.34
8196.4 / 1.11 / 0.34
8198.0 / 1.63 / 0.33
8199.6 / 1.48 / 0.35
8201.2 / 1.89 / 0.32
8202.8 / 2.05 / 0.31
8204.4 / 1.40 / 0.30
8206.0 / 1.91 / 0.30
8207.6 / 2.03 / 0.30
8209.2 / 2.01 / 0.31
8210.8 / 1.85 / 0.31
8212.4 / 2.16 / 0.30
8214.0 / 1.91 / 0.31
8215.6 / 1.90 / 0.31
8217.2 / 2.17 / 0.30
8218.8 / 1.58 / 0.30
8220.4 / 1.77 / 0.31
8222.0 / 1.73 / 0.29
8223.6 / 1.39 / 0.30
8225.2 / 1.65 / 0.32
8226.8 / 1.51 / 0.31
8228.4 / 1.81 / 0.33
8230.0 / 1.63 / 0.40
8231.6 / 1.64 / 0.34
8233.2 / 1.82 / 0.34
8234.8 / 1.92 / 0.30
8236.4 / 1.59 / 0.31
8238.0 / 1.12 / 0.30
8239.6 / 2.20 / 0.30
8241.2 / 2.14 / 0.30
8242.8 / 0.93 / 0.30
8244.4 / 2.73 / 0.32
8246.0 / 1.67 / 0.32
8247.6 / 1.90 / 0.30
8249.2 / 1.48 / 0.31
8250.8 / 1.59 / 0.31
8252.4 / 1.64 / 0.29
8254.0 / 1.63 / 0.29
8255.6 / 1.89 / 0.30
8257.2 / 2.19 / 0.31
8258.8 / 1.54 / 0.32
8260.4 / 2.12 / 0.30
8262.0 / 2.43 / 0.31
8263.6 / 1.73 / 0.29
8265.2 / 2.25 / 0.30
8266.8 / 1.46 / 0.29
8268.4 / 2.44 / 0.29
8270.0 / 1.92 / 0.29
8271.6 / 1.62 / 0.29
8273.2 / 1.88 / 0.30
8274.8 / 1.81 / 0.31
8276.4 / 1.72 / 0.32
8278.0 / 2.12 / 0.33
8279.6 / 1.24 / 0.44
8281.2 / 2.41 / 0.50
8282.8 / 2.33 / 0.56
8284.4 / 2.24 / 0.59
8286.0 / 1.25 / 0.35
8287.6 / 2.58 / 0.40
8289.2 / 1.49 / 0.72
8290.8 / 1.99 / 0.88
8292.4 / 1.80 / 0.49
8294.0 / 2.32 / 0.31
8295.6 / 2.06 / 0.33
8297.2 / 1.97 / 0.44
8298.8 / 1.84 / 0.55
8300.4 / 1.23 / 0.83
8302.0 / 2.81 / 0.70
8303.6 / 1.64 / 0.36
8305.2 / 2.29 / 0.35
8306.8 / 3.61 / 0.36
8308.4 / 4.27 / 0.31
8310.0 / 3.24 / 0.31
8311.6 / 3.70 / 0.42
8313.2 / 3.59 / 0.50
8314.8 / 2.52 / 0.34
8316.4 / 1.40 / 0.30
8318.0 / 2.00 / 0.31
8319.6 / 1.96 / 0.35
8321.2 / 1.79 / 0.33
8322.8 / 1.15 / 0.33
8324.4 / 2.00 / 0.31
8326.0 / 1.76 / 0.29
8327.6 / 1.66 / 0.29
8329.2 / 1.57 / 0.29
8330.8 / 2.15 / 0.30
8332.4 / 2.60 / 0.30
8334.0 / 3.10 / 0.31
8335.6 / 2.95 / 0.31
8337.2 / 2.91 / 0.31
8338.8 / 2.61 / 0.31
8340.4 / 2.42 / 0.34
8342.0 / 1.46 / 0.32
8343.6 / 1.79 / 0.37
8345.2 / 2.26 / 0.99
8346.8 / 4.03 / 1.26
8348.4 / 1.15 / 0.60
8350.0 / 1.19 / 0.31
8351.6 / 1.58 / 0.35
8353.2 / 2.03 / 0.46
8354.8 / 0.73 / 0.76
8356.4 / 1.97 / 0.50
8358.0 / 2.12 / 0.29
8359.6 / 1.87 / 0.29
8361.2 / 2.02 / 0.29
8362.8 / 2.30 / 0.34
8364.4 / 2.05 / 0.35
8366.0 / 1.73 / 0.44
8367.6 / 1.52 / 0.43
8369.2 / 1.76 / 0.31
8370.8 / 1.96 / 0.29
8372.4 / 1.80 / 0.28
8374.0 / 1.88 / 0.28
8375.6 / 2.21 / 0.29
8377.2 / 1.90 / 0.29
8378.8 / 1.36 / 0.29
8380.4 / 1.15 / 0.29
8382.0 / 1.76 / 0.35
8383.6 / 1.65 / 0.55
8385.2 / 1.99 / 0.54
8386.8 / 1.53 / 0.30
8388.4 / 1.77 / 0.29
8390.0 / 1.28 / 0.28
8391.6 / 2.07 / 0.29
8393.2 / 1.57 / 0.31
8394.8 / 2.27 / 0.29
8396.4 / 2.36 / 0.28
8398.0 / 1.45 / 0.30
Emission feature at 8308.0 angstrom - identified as H-alpha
